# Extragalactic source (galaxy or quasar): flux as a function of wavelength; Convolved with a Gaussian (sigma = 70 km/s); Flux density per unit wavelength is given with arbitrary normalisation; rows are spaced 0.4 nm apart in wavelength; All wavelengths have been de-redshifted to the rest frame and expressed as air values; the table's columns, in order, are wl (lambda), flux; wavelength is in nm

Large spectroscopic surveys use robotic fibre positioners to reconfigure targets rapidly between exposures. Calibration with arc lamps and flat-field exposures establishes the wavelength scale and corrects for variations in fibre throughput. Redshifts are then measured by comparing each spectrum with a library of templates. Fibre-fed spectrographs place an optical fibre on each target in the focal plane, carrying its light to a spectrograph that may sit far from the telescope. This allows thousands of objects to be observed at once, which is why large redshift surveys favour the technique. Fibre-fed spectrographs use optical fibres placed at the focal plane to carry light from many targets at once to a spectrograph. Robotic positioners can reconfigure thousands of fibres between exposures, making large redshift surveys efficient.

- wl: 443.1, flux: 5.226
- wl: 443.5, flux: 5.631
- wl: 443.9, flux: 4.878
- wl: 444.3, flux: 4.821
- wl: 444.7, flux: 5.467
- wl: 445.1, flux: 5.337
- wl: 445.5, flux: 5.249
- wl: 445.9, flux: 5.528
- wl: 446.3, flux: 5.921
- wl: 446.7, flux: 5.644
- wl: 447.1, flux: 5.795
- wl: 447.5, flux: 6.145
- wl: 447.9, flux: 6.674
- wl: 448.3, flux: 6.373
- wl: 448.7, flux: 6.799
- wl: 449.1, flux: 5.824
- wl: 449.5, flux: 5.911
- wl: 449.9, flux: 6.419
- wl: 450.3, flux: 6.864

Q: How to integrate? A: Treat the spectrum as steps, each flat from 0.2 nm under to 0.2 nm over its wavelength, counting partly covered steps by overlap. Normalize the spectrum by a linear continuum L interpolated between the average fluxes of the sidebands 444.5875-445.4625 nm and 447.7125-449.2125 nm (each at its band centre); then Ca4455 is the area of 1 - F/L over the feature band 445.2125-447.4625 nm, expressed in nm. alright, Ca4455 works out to 0.05 nm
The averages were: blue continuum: 5.37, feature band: 5.65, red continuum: 6.45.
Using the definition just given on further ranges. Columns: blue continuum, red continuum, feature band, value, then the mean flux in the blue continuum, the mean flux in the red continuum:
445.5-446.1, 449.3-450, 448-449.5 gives -0.08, 5.43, 6.13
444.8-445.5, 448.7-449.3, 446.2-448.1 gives -0.09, 5.33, 6.15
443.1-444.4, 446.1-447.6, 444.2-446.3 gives 0.05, 5.15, 5.86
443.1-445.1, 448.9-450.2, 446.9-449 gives -0.17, 5.22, 6.11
